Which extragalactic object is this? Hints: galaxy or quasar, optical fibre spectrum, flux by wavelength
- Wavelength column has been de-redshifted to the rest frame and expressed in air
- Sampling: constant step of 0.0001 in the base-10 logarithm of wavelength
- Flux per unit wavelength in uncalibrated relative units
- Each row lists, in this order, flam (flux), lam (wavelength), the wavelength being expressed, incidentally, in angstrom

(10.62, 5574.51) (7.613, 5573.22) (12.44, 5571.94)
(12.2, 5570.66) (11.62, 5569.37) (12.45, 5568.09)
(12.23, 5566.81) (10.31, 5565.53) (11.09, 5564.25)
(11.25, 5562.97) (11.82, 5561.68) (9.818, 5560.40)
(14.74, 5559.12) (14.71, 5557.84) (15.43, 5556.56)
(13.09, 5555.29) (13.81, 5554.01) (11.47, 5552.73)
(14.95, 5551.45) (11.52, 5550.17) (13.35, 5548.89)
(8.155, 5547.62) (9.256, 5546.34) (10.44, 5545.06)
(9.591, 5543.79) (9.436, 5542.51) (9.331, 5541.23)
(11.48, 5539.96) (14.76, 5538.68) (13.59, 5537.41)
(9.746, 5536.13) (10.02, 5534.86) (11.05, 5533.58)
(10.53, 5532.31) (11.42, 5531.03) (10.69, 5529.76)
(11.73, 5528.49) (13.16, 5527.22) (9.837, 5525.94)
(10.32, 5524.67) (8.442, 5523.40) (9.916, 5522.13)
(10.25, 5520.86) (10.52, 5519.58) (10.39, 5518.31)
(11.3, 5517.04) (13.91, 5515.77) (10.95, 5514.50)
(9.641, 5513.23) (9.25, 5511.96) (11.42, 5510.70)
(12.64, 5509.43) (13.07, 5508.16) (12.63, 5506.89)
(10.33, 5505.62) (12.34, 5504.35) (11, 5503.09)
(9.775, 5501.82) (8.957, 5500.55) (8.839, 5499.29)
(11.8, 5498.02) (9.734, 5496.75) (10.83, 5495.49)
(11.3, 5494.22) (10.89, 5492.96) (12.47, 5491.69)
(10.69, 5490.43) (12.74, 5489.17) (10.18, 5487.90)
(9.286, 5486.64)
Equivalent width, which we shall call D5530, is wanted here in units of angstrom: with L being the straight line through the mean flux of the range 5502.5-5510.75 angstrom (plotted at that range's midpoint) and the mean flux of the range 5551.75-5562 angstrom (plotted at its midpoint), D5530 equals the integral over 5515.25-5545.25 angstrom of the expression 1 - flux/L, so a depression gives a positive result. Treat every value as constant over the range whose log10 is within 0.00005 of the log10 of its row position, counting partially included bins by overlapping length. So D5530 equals 3.92 angstrom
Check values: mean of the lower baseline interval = 12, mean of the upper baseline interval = 13.2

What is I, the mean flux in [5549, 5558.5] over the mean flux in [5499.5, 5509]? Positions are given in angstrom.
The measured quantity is 1.22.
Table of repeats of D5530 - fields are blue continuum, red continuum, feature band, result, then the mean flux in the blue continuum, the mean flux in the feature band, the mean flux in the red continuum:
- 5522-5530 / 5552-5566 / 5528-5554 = 0.7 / 10.6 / 11.2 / 12.5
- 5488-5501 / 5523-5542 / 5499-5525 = 0.4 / 10.8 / 10.8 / 11.1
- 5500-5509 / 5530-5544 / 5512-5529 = 0.6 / 11.2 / 10.7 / 11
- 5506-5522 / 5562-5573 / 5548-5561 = -2.0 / 11.3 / 13.2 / 11.5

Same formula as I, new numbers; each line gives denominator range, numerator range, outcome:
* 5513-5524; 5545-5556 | 1.12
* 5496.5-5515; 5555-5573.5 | 1.12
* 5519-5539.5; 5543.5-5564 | 1.10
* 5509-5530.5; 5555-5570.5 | 1.14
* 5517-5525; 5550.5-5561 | 1.34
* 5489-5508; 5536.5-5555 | 1.05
